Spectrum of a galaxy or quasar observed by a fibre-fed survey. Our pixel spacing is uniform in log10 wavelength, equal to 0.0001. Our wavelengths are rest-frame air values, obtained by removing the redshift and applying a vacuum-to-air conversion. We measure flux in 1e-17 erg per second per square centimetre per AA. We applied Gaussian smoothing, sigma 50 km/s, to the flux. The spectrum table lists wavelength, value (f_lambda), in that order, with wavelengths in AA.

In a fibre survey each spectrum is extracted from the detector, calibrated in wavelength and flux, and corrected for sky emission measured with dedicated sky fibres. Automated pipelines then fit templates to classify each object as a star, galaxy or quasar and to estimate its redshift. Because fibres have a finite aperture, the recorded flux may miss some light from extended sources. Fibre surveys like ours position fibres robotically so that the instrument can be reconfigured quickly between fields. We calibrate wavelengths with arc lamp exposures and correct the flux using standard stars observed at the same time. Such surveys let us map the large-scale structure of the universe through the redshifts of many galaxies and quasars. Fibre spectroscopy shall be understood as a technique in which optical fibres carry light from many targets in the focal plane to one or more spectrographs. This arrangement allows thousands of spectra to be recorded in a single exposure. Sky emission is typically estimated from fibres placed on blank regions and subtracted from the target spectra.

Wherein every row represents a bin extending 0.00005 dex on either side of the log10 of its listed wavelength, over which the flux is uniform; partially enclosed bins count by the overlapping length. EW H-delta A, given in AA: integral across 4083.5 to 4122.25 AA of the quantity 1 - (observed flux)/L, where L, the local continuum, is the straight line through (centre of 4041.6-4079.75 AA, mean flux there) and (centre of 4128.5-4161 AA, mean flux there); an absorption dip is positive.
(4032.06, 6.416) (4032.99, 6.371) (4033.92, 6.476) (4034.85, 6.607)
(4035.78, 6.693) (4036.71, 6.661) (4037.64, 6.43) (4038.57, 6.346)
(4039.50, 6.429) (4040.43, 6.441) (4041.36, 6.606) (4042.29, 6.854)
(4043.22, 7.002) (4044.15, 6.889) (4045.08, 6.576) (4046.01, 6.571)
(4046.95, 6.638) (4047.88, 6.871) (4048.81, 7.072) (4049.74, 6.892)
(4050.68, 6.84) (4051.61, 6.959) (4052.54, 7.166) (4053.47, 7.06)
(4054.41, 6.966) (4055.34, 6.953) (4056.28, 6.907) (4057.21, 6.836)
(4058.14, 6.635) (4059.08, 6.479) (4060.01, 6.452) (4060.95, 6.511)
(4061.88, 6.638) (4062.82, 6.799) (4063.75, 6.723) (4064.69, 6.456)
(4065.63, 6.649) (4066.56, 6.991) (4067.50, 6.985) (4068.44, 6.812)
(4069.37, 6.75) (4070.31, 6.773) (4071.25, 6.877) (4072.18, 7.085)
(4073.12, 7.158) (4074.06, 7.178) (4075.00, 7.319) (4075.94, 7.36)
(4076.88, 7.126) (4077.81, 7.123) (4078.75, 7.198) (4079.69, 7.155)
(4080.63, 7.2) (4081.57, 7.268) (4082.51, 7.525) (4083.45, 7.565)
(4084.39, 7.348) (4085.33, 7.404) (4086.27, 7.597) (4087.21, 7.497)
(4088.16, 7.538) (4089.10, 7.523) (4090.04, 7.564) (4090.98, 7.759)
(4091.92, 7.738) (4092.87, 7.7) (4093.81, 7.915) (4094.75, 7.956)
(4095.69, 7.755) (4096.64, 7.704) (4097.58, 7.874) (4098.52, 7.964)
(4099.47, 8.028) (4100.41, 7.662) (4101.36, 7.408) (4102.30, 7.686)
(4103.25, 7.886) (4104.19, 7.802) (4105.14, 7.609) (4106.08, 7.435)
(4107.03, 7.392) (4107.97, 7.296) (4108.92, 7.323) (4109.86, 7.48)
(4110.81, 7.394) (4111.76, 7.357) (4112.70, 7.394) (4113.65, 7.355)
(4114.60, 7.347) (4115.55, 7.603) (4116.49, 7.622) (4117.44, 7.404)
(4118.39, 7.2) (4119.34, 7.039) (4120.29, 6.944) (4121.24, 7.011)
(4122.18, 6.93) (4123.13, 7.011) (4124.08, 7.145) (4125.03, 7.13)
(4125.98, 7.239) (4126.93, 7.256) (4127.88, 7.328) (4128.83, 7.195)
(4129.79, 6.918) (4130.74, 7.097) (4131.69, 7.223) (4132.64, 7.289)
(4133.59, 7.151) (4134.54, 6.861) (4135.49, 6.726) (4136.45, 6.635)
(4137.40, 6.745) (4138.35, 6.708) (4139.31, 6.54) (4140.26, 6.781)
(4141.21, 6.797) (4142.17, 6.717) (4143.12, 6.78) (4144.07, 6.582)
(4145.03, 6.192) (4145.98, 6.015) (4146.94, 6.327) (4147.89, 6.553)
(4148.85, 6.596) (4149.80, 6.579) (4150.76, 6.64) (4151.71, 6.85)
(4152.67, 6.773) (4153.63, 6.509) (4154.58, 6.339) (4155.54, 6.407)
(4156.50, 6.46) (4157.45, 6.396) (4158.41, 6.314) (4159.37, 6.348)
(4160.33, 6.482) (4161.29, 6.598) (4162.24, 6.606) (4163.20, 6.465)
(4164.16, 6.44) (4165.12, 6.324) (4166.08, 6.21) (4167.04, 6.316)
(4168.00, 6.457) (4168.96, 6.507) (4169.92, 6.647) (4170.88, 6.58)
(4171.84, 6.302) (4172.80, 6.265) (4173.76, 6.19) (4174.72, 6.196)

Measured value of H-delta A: -4.4 AA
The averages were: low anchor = 6.88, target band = 7.53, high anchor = 6.66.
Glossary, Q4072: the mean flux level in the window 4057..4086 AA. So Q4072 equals 6.99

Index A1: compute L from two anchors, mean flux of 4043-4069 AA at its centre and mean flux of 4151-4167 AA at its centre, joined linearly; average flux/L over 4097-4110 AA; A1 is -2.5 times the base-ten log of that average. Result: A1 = -0.152 mag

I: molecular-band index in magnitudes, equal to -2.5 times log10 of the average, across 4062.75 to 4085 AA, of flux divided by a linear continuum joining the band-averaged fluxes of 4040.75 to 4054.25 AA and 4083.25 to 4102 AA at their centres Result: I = 0.04 mag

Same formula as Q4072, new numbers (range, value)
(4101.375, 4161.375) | 6.97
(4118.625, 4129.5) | 7.11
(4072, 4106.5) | 7.53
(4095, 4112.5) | 7.62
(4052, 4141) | 7.21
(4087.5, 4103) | 7.73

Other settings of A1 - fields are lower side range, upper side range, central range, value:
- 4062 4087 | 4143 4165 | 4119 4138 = -0.06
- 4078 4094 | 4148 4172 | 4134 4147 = 0.02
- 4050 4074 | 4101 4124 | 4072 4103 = -0.06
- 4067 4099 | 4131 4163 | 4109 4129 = -0.05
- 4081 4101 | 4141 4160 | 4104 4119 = -0.03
